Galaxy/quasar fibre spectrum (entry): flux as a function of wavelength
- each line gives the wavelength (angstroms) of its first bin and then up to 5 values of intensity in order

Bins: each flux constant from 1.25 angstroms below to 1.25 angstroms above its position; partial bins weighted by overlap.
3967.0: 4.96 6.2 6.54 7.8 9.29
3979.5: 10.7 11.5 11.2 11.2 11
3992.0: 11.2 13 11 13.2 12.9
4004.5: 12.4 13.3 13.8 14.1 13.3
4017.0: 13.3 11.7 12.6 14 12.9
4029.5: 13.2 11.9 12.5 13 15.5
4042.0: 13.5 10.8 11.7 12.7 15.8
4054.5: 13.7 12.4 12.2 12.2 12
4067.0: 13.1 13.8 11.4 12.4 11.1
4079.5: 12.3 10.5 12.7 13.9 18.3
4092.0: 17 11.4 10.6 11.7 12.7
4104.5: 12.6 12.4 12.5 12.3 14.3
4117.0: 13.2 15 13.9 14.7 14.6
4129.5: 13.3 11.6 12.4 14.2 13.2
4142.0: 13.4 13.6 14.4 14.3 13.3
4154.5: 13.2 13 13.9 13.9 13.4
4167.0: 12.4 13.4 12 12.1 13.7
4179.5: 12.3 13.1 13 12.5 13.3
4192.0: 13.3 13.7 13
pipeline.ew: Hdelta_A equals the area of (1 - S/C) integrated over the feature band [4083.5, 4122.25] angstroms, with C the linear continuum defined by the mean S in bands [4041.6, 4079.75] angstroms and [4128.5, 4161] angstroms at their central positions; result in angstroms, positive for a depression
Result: -1.3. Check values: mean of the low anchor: 12.6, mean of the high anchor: 13.4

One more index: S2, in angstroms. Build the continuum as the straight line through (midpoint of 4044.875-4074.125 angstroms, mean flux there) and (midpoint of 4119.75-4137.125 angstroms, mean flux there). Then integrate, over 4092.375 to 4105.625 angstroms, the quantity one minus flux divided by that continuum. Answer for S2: 1.1 angstroms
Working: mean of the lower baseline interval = 12.7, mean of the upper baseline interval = 13.6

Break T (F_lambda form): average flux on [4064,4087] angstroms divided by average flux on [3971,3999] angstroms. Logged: 1.16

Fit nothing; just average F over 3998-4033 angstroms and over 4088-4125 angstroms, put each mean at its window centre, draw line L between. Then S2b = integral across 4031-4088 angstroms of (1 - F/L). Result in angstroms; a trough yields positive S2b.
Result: 2.6 angstroms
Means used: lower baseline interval 13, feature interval 12.7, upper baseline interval 13.5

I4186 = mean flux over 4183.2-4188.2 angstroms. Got 12.8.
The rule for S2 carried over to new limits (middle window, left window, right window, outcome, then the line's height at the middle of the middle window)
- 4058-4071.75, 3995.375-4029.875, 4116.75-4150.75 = 0.8 angstroms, 13.3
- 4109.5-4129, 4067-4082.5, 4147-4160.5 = -1.4 angstroms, 12.9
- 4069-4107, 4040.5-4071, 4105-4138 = 0.9 angstroms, 13.1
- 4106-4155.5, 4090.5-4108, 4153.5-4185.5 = -2.5 angstroms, 12.9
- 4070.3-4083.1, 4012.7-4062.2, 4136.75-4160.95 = 1.5 angstroms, 13.2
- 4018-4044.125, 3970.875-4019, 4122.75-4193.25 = -2.2 angstroms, 12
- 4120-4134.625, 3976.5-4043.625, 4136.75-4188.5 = -0.6 angstroms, 13.1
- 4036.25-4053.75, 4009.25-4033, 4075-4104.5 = -0.4 angstroms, 13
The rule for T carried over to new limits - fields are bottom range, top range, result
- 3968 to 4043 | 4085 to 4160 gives 1.13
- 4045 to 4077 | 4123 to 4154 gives 1.07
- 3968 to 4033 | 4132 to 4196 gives 1.14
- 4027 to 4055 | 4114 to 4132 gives 1.07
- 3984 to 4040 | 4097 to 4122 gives 1.02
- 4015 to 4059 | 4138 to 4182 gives 1.02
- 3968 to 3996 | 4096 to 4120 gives 1.28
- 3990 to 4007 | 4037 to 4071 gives 1.06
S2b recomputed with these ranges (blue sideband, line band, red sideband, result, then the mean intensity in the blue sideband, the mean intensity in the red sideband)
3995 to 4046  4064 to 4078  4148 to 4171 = 0.8 angstroms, 12.9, 13.4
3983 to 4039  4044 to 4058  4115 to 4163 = 0.0 angstroms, 12.6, 13.6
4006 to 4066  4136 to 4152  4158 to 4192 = -1.0 angstroms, 13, 13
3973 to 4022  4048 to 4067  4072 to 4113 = -0.9 angstroms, 11.9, 12.7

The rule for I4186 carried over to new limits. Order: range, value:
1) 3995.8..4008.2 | 12.6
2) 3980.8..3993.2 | 11.2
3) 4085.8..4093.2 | 16.4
